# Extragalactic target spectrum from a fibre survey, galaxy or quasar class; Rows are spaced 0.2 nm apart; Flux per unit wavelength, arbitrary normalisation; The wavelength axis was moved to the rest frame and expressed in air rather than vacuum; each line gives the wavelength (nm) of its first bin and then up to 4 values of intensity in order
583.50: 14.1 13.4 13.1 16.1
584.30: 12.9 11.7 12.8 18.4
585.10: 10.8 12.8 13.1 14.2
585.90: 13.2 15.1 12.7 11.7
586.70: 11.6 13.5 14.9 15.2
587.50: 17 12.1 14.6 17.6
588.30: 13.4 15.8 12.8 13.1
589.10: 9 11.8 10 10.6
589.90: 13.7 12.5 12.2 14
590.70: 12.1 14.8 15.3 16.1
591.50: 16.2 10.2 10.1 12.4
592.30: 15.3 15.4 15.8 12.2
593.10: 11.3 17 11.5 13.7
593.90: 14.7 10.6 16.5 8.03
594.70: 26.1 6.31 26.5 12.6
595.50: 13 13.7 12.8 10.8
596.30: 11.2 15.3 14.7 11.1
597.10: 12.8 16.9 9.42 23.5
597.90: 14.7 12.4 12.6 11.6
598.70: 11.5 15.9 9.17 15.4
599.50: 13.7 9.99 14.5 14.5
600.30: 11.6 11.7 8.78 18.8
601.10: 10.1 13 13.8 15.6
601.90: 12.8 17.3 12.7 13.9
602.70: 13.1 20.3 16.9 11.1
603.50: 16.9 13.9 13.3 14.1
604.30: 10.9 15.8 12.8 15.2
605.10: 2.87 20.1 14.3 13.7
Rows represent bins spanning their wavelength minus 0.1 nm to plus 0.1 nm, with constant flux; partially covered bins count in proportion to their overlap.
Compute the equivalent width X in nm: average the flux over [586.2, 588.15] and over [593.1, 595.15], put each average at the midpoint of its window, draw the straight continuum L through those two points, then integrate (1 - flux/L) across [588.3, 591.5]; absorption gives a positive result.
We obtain 0.27 nm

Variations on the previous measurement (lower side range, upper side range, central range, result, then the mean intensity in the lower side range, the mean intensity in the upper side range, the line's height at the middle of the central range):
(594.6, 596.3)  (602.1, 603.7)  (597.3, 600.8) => 0.45 nm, 15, 15.1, 15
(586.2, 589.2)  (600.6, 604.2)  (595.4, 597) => 0.13 nm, 13.7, 14.2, 14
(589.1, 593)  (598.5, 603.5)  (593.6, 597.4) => -0.21 nm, 13.1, 13.6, 13.3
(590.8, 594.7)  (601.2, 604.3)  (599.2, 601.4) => 0.21 nm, 13.9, 14.5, 14.3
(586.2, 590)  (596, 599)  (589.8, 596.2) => -0.20 nm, 13.2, 13.6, 13.4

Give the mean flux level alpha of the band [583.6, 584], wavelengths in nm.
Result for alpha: 13.2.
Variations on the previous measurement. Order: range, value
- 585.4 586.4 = 13.7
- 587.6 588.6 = 14.7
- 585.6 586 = 13.7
